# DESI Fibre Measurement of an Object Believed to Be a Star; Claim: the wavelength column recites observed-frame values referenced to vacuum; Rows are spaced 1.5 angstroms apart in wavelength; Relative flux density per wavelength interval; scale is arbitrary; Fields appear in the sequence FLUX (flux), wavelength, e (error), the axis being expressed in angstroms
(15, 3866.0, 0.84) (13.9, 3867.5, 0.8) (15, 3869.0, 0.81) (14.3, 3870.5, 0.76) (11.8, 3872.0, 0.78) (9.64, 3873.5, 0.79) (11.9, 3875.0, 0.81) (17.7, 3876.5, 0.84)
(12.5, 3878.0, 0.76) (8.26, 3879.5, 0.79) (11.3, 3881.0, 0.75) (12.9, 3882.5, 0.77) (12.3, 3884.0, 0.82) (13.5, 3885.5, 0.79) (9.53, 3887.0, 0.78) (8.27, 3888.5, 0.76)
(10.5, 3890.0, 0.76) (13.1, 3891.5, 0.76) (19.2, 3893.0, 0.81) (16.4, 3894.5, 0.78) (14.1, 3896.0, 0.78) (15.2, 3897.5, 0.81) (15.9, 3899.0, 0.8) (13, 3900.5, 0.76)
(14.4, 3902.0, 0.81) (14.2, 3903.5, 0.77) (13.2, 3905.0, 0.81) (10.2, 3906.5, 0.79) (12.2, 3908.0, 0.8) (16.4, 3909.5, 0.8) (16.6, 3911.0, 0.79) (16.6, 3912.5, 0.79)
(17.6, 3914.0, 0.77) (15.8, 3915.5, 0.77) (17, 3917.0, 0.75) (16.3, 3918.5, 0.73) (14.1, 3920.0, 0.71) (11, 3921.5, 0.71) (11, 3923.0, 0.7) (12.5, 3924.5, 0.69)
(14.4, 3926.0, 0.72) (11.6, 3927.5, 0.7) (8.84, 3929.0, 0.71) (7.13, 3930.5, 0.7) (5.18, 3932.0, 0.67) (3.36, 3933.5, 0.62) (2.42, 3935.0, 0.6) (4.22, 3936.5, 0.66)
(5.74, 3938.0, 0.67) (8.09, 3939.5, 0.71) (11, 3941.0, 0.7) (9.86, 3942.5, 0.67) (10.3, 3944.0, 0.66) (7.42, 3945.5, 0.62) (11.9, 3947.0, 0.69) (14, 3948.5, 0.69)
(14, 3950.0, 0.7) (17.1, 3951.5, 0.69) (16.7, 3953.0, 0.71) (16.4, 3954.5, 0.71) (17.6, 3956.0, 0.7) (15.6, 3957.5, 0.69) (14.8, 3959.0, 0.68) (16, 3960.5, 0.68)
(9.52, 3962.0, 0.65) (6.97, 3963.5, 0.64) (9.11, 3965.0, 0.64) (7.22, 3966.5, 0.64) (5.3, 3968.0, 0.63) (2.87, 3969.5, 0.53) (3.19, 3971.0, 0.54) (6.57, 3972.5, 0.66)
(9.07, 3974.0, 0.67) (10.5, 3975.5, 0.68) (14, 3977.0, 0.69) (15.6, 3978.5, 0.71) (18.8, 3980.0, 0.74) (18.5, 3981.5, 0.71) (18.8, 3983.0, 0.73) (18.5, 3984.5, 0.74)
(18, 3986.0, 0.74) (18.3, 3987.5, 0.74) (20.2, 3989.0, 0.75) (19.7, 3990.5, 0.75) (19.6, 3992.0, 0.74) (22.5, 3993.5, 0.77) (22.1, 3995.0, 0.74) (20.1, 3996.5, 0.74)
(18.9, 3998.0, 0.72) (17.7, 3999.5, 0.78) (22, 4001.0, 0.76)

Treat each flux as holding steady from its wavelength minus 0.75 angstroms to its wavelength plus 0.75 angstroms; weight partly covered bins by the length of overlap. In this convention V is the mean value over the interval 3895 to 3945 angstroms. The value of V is 11.8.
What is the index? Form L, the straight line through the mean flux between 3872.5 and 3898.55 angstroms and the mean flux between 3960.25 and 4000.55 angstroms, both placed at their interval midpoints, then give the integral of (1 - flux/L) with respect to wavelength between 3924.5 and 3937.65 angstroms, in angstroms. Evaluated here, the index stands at 5.9 angstroms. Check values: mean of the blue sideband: 12.8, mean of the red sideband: 14.4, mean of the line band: 7.41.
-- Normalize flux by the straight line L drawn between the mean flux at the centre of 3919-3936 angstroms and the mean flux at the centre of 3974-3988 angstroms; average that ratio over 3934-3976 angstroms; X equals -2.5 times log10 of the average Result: 0.25 mag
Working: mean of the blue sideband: 9.26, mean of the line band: 10.1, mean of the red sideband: 16.3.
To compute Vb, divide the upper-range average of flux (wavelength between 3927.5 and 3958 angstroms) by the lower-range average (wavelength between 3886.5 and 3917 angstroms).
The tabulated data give 0.73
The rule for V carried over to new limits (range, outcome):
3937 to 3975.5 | 10.6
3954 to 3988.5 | 12.7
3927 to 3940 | 6.15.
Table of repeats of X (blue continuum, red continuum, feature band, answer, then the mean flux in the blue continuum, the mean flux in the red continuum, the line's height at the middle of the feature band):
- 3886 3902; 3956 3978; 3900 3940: 0.065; 13.6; 9.69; 12.2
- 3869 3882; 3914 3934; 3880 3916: -0.147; 12.4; 11.7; 12.1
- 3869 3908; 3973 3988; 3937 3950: 0.426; 13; 15.8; 14.7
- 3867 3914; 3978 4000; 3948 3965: 0.212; 13.4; 19.2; 17.3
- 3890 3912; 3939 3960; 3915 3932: 0.135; 14.5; 13.3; 13.9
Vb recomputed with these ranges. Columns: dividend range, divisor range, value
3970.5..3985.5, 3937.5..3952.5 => 1.22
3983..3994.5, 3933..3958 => 1.78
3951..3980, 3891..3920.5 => 0.76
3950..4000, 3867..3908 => 1.13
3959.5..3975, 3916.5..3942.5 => 0.81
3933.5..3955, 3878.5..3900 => 0.80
